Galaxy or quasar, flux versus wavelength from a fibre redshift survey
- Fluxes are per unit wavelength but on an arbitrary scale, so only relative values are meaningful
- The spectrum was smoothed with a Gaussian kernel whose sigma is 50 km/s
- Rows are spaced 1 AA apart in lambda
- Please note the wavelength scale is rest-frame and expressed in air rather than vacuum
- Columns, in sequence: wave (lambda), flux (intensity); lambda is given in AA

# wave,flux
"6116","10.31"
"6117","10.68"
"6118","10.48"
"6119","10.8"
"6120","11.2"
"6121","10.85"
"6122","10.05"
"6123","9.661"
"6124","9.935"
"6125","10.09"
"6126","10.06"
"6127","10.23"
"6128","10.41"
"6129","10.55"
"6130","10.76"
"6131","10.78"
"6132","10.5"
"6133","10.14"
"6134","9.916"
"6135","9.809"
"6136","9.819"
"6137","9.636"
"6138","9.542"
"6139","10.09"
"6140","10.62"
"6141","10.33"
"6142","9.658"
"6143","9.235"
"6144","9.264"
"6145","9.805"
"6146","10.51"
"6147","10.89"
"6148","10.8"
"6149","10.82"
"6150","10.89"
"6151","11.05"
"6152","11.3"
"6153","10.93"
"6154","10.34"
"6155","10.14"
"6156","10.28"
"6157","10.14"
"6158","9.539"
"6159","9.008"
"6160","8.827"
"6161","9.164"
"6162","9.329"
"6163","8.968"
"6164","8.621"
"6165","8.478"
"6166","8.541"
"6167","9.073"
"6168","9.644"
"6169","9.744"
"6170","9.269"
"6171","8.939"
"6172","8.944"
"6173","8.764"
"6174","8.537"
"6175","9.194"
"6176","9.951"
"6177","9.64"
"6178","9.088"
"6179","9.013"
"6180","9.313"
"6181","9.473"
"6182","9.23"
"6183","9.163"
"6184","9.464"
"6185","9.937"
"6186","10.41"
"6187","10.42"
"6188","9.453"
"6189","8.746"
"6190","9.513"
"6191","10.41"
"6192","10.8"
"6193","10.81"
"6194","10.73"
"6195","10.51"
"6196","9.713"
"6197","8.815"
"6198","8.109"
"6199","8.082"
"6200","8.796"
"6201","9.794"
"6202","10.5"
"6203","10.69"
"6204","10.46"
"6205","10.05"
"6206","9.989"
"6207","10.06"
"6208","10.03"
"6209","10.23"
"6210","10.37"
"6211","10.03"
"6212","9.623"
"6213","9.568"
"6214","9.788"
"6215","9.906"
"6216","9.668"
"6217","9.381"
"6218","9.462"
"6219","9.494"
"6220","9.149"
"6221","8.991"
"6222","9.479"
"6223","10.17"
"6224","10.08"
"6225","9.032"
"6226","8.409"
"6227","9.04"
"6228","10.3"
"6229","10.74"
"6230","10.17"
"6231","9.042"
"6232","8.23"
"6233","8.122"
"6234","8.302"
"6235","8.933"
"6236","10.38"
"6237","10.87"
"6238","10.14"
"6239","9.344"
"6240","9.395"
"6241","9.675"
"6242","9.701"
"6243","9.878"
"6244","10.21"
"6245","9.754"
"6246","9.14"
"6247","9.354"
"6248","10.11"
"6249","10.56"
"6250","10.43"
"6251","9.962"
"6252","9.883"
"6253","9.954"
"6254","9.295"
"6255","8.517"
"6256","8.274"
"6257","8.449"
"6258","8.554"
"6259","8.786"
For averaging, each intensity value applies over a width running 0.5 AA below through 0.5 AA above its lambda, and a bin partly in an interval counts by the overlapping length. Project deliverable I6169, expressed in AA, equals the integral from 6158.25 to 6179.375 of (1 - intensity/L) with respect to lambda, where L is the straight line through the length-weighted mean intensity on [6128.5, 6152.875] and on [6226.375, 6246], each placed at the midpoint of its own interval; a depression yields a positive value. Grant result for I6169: 2.1 AA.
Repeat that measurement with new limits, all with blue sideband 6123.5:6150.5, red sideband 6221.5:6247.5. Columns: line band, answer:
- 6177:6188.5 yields 0.4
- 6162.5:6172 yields 0.9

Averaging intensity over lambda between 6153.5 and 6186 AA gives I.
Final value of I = 9.32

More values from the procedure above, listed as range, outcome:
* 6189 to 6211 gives 9.9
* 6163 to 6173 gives 9.01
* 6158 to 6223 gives 9.53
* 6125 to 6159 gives 10.2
